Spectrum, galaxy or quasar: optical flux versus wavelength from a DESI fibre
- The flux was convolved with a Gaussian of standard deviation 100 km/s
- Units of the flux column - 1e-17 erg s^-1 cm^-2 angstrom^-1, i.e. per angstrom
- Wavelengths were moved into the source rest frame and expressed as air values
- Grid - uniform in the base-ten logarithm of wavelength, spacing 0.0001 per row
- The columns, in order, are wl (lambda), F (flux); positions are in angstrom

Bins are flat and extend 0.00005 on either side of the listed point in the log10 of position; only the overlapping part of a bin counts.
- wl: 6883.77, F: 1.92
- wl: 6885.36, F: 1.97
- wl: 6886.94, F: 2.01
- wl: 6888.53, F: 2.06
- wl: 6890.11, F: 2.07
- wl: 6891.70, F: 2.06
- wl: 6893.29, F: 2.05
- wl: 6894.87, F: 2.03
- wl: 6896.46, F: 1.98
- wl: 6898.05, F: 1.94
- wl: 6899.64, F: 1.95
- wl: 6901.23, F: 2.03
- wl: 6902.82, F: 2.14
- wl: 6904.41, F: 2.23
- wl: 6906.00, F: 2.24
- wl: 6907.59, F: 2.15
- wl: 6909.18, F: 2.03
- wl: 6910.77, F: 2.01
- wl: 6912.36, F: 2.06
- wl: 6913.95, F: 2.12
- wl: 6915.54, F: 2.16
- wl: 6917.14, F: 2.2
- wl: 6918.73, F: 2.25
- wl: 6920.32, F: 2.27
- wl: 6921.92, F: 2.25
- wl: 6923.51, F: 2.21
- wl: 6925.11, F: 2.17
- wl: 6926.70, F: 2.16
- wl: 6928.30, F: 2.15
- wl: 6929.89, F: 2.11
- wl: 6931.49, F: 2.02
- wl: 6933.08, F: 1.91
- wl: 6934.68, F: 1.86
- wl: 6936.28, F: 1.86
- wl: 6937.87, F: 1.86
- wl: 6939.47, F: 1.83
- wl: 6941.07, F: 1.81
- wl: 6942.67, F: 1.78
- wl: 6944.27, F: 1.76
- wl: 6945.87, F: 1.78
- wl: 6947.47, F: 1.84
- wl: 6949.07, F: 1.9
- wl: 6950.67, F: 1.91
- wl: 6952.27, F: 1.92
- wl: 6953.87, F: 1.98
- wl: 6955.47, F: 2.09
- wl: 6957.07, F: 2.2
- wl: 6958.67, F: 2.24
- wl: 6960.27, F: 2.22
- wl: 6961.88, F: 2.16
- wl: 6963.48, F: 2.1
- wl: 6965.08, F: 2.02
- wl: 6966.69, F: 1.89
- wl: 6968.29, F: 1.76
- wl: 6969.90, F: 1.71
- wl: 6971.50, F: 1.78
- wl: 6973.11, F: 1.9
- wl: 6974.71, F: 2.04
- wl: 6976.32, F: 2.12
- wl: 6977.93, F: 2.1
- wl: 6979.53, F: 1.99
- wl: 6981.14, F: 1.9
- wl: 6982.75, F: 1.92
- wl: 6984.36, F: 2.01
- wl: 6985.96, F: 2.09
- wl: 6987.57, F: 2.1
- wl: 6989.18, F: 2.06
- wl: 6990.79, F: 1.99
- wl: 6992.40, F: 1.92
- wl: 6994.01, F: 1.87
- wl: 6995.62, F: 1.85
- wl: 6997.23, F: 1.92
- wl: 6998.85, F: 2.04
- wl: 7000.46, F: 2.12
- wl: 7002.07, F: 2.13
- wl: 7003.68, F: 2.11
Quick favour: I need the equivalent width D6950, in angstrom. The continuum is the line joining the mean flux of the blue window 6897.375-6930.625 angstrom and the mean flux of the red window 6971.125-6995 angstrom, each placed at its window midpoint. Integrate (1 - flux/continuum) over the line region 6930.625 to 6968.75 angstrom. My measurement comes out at 2.0 angstrom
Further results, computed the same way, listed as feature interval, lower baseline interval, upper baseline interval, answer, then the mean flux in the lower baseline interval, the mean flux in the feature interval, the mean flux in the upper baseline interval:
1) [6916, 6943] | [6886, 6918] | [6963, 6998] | -0.2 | 2.08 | 2.05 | 1.96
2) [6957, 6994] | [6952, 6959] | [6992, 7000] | 0.1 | 2.09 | 2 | 1.93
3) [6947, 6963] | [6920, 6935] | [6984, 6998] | 0.0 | 2.11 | 2.05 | 1.98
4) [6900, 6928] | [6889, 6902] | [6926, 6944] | -2.5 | 2.01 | 2.15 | 1.93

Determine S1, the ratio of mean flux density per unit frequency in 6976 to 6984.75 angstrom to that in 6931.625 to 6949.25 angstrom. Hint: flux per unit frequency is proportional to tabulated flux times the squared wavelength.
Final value 1.1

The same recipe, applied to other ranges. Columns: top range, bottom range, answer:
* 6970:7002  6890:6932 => 0.96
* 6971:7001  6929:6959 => 1.04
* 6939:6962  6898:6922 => 0.93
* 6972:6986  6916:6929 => 0.92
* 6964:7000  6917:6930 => 0.90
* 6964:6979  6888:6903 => 0.97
